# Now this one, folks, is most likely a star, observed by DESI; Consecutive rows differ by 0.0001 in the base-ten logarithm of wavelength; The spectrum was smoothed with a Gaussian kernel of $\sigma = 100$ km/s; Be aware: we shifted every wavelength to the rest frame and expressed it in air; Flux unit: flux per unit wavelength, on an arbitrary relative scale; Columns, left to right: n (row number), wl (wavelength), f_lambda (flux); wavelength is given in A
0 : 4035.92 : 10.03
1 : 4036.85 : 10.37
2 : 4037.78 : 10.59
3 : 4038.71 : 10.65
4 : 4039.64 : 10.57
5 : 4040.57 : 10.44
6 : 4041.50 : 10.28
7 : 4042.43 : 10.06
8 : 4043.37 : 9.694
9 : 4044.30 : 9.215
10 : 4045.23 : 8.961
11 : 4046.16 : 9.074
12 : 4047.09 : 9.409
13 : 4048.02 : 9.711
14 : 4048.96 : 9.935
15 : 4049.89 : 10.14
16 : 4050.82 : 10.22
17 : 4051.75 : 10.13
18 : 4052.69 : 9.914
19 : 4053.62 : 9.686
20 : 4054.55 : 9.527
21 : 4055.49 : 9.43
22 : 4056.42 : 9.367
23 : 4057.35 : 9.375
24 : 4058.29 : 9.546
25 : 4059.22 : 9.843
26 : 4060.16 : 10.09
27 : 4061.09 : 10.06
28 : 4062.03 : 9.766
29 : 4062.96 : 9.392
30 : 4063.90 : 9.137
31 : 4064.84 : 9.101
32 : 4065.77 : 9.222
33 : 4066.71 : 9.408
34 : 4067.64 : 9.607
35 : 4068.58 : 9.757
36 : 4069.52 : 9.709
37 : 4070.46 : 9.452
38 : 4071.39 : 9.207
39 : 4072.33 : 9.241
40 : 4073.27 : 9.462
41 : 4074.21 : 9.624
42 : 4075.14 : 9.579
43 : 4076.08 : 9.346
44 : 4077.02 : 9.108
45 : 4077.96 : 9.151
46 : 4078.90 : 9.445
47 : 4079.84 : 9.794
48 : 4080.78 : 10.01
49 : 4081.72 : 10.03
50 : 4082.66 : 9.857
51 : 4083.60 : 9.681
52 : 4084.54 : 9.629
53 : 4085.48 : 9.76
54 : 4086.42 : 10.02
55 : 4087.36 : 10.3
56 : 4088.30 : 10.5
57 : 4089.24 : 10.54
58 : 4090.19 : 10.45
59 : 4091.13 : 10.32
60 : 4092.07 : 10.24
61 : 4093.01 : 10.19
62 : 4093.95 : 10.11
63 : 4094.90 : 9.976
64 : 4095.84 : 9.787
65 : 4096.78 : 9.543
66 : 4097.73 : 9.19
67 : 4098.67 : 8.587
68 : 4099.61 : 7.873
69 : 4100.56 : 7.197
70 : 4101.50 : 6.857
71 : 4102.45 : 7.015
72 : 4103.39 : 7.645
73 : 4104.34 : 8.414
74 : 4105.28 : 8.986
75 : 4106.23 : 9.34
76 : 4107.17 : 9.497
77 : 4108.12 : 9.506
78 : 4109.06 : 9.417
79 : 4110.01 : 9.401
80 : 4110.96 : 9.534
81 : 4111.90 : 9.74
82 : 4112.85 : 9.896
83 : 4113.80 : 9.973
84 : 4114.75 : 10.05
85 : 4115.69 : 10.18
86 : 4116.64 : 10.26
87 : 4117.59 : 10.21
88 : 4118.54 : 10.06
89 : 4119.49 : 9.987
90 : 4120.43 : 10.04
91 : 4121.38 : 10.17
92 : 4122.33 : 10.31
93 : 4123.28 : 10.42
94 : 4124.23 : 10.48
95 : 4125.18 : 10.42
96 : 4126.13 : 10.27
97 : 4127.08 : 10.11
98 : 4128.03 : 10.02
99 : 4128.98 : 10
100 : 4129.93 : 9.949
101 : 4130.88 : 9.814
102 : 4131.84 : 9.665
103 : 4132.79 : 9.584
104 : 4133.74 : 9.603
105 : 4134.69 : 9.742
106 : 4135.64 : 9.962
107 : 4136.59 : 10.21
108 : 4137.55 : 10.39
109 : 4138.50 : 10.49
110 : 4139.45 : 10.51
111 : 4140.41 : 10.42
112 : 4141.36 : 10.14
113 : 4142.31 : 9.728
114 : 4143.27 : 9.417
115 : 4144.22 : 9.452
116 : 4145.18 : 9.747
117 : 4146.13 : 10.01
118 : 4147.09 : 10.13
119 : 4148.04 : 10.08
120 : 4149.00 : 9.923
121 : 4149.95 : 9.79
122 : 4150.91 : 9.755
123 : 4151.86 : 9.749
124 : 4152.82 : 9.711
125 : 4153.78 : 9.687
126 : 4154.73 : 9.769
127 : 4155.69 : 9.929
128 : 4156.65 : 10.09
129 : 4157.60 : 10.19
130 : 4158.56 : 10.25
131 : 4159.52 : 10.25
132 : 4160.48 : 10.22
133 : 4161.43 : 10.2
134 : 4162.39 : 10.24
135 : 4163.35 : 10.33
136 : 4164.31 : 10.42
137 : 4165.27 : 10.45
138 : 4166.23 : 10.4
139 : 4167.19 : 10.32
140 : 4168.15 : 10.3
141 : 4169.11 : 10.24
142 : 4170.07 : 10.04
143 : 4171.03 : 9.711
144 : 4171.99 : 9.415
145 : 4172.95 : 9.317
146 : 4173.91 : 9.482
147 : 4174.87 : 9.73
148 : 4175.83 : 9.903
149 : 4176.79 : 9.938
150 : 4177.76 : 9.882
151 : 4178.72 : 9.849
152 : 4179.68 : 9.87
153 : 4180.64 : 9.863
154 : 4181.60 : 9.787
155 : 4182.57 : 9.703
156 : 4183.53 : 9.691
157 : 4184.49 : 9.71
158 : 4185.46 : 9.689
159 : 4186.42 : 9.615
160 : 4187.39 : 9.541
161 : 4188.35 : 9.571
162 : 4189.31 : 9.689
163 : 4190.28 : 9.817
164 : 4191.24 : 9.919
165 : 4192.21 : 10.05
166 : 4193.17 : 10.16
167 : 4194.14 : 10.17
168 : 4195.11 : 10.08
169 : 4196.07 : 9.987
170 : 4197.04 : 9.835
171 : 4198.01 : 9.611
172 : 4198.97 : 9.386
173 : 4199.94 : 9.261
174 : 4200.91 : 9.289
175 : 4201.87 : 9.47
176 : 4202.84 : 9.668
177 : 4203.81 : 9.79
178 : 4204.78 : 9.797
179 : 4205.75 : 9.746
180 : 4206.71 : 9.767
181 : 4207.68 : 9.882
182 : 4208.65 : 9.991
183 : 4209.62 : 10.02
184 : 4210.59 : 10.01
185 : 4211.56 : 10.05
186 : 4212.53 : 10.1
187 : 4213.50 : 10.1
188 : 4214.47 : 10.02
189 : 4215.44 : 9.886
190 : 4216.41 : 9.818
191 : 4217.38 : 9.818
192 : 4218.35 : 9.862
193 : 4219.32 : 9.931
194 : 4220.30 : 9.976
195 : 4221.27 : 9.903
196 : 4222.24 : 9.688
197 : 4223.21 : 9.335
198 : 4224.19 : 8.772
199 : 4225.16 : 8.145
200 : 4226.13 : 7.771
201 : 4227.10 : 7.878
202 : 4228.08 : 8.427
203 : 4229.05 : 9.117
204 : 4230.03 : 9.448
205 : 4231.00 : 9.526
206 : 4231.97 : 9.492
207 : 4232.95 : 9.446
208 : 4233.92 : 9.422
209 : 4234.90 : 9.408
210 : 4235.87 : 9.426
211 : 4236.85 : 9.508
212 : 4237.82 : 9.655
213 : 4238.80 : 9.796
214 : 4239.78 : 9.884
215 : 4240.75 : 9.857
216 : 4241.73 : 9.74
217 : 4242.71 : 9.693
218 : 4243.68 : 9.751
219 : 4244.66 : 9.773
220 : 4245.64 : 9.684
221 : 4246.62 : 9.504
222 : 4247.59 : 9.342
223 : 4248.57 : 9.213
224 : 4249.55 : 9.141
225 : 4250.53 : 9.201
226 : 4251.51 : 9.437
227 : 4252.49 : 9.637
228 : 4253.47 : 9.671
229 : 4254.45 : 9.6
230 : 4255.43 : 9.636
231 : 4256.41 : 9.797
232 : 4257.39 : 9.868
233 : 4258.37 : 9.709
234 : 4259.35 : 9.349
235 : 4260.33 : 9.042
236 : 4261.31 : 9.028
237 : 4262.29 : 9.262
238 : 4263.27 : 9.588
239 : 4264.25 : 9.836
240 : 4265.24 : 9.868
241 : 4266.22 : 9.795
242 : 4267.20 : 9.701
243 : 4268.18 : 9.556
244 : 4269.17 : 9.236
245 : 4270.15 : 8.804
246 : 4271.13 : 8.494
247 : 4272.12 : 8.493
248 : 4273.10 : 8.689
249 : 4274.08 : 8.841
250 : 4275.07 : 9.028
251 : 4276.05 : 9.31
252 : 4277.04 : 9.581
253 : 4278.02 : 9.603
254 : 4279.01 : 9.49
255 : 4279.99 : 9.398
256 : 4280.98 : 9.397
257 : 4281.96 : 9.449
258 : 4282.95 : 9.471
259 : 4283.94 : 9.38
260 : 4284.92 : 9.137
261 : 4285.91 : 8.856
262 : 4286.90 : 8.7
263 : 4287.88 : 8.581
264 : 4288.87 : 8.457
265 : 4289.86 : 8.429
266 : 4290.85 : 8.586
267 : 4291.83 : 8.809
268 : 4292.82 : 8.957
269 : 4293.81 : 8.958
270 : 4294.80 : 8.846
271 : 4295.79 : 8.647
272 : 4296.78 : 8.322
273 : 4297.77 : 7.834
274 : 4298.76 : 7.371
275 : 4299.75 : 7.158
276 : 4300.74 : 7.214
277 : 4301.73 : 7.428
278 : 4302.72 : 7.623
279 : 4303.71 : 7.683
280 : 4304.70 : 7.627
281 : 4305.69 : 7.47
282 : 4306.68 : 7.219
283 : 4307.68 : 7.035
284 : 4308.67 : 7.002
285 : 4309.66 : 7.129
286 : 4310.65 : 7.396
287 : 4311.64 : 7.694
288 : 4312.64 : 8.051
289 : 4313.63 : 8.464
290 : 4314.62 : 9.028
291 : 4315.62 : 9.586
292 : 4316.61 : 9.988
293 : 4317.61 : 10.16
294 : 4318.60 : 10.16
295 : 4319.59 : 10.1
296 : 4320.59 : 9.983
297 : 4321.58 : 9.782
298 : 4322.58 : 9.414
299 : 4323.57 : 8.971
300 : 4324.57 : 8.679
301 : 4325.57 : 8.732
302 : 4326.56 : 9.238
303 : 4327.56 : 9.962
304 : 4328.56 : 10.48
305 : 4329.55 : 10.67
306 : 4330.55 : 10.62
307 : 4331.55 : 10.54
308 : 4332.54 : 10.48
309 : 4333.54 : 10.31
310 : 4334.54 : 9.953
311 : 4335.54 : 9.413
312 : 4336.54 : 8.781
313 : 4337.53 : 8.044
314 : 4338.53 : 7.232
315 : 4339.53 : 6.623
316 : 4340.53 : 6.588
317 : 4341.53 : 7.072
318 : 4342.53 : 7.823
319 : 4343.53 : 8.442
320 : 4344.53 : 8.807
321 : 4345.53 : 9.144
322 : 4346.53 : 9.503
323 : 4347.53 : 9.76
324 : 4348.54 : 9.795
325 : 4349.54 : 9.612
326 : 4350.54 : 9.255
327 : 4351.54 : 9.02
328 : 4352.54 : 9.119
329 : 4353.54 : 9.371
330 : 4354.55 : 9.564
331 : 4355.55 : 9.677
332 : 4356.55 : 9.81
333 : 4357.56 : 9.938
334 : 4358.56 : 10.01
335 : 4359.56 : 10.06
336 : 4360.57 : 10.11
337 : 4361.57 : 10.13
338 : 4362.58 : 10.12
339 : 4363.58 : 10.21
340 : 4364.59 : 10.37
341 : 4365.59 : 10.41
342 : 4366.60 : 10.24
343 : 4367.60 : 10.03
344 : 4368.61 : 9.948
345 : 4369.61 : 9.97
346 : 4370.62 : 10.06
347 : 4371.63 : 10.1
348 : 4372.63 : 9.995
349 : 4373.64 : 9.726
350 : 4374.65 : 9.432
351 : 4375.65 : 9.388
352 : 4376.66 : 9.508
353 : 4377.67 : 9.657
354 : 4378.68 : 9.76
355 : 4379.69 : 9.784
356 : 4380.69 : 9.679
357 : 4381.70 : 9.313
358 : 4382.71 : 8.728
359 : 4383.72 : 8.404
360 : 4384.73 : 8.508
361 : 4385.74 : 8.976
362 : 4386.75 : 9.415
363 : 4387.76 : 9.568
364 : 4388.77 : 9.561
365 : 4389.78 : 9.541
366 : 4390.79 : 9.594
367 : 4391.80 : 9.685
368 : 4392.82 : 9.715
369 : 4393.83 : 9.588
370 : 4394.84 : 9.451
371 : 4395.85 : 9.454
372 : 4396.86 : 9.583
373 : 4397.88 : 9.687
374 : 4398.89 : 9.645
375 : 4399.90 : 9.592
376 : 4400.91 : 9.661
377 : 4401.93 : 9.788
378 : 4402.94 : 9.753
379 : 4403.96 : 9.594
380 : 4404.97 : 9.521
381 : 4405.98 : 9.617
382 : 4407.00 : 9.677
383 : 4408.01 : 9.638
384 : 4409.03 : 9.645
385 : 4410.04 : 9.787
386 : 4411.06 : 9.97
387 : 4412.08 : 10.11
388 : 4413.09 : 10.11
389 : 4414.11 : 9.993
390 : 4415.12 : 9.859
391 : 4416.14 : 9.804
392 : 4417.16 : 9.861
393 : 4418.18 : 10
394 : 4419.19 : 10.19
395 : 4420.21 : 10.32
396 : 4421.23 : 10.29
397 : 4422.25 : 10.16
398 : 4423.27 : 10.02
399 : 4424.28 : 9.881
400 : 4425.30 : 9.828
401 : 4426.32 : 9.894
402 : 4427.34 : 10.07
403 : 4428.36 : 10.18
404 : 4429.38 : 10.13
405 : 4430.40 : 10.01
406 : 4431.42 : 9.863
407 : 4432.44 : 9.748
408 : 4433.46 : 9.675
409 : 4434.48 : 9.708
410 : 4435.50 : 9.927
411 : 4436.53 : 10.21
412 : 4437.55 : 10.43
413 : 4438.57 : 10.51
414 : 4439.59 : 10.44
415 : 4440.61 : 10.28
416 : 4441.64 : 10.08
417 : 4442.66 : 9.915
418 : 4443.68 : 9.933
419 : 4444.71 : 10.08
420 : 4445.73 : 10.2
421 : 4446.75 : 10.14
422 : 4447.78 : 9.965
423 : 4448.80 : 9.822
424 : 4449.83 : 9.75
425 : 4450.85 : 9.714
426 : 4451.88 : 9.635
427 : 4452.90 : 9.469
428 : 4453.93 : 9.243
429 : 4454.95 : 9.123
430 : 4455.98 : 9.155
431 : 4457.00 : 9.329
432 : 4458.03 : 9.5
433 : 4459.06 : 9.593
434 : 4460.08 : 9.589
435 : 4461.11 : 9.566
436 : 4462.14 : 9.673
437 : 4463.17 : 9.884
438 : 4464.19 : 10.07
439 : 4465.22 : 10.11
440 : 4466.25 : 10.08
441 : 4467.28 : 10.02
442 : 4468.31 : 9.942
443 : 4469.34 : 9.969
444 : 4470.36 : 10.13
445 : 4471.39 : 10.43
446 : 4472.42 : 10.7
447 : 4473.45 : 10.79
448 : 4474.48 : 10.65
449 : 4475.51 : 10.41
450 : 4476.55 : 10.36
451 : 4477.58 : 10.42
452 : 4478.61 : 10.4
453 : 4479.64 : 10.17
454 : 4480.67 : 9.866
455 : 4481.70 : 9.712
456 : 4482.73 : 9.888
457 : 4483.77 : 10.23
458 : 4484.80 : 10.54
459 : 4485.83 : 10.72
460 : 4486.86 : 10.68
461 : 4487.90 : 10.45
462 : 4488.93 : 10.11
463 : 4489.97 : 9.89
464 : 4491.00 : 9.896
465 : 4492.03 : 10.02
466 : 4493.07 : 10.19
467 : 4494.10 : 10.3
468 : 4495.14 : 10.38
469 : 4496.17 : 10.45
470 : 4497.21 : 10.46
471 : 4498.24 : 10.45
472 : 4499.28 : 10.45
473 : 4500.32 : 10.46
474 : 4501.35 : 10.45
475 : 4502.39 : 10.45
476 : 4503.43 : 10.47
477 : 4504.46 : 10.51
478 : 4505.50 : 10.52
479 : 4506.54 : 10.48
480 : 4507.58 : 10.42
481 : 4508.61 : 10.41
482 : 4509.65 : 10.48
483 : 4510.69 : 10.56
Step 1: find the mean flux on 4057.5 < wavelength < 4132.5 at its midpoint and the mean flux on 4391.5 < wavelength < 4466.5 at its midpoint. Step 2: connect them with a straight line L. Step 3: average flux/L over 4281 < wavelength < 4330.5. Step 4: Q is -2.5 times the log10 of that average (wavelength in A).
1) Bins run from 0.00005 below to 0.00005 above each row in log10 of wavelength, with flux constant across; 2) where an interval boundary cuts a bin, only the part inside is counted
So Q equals 0.127 mag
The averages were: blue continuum 9.61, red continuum 9.84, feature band 8.68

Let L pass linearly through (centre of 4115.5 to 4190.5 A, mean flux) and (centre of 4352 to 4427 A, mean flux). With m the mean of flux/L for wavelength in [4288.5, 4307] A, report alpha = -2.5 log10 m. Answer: 0.22 mag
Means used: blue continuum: 9.97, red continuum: 9.75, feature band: 8.04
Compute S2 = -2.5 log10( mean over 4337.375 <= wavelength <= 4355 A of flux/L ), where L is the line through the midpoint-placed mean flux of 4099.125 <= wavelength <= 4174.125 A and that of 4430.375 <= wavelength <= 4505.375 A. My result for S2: 0.16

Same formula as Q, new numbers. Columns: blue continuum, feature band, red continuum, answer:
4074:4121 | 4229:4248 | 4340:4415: -0.01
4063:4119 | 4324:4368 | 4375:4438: 0.03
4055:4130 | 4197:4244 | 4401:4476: 0.02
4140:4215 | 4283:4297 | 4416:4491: 0.13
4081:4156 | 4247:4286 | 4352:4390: 0.04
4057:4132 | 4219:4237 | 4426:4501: 0.07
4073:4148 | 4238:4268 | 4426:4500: 0.03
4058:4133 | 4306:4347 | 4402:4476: 0.11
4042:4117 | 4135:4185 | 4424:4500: -0.04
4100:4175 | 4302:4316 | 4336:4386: 0.21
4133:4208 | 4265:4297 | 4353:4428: 0.09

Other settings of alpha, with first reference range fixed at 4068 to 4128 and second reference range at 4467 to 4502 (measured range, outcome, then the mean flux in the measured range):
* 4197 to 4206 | 0.03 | 9.57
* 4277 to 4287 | 0.07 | 9.33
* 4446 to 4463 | 0.07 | 9.59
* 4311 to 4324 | 0.08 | 9.32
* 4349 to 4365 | 0.03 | 9.77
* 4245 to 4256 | 0.05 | 9.46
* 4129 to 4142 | -0.04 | 10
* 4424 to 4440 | 0.02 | 10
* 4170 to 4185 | 0.00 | 9.74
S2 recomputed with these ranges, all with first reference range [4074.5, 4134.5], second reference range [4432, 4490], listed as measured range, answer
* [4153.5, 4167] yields -0.053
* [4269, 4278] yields 0.098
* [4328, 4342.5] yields 0.099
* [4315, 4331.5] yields 0.009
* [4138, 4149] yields -0.036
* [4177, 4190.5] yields -0.001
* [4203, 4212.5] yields -0.016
